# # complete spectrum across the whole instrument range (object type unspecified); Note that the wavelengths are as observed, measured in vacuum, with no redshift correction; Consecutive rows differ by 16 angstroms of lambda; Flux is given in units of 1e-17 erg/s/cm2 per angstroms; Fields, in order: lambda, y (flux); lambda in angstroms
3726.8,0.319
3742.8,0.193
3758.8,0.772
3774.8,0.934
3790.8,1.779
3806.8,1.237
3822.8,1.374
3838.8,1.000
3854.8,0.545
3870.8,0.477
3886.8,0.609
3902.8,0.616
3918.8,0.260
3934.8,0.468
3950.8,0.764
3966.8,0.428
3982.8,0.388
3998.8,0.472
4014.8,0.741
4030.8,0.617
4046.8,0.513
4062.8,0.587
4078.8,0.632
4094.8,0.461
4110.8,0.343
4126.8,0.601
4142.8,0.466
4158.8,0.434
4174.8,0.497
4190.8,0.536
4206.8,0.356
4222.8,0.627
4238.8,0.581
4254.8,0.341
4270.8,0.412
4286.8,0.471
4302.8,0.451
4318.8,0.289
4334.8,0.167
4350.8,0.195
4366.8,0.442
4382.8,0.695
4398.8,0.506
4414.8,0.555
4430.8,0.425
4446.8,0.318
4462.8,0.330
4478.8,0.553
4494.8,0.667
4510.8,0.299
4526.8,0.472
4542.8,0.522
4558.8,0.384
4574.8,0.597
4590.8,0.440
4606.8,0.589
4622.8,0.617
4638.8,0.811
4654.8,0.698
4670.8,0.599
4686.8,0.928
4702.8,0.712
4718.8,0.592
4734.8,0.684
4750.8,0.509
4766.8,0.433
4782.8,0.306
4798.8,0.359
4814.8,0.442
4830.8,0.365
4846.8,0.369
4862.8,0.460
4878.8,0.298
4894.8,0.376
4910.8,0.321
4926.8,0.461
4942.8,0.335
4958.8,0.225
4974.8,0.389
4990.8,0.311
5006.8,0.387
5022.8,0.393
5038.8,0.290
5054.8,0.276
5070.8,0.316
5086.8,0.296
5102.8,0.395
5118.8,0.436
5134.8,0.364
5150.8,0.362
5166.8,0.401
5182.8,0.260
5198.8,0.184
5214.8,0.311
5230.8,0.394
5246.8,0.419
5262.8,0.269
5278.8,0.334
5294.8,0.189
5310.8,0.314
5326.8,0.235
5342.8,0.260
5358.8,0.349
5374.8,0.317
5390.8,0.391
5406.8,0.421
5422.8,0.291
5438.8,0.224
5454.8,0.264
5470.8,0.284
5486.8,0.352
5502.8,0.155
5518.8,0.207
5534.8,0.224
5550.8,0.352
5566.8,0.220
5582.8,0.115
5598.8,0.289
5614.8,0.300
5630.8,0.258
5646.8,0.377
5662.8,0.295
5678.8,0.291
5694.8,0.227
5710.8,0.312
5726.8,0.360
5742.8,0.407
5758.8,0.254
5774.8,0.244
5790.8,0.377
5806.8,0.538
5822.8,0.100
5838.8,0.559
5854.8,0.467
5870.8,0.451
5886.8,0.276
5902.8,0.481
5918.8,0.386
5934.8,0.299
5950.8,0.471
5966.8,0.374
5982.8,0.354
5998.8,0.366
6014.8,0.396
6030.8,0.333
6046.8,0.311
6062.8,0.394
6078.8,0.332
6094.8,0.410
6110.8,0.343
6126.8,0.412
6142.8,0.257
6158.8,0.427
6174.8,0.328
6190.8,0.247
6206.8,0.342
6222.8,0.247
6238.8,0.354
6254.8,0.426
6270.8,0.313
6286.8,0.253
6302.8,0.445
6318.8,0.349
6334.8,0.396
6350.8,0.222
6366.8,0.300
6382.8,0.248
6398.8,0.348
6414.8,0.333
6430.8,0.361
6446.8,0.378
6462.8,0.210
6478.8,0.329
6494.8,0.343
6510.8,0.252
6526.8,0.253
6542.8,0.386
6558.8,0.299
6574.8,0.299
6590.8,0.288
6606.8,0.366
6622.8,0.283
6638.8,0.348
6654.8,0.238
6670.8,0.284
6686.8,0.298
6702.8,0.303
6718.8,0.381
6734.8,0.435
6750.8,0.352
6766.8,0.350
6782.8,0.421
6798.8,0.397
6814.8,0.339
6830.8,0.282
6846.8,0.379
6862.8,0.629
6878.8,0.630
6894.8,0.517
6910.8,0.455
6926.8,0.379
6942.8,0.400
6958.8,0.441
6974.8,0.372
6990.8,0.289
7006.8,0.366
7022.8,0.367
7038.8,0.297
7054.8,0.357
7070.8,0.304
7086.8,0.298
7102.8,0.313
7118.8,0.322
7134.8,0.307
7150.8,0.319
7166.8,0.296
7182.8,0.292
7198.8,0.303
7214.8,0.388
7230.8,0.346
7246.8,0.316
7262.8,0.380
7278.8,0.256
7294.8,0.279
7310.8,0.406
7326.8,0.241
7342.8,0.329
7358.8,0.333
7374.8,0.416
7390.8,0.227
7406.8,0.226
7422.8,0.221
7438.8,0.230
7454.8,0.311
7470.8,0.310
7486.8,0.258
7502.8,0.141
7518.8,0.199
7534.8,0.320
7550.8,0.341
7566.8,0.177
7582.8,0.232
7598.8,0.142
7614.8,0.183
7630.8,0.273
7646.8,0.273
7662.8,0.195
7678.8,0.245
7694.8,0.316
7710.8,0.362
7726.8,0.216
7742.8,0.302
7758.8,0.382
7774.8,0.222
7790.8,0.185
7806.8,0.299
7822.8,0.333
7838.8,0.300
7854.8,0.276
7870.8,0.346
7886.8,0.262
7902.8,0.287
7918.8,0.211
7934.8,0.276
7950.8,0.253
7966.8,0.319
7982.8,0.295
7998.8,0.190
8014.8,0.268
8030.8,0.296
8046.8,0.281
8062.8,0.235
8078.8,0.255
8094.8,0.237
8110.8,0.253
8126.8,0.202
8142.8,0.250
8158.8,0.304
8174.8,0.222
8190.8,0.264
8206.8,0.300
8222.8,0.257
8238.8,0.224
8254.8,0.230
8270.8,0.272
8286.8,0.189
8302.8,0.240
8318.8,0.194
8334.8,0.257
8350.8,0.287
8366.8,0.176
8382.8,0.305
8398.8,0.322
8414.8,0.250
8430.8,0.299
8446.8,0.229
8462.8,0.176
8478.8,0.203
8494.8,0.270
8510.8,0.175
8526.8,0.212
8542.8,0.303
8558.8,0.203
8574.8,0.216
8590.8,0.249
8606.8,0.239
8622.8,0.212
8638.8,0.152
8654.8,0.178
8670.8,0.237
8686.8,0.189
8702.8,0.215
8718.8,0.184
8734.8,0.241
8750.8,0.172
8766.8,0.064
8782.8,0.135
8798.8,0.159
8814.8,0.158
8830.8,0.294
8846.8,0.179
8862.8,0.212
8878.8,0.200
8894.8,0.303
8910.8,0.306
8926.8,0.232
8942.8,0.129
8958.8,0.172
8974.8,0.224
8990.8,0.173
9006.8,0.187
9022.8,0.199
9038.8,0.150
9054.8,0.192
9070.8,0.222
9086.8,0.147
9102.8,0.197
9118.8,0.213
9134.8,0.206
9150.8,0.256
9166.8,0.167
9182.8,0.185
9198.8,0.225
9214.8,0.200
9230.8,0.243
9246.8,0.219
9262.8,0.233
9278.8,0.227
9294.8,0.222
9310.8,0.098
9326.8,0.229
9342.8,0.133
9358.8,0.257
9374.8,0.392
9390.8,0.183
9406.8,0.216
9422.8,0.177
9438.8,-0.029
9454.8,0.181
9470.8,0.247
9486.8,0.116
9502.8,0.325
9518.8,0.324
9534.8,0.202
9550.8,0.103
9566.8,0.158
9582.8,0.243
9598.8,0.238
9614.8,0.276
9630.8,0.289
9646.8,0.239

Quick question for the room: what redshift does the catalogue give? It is 1.460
